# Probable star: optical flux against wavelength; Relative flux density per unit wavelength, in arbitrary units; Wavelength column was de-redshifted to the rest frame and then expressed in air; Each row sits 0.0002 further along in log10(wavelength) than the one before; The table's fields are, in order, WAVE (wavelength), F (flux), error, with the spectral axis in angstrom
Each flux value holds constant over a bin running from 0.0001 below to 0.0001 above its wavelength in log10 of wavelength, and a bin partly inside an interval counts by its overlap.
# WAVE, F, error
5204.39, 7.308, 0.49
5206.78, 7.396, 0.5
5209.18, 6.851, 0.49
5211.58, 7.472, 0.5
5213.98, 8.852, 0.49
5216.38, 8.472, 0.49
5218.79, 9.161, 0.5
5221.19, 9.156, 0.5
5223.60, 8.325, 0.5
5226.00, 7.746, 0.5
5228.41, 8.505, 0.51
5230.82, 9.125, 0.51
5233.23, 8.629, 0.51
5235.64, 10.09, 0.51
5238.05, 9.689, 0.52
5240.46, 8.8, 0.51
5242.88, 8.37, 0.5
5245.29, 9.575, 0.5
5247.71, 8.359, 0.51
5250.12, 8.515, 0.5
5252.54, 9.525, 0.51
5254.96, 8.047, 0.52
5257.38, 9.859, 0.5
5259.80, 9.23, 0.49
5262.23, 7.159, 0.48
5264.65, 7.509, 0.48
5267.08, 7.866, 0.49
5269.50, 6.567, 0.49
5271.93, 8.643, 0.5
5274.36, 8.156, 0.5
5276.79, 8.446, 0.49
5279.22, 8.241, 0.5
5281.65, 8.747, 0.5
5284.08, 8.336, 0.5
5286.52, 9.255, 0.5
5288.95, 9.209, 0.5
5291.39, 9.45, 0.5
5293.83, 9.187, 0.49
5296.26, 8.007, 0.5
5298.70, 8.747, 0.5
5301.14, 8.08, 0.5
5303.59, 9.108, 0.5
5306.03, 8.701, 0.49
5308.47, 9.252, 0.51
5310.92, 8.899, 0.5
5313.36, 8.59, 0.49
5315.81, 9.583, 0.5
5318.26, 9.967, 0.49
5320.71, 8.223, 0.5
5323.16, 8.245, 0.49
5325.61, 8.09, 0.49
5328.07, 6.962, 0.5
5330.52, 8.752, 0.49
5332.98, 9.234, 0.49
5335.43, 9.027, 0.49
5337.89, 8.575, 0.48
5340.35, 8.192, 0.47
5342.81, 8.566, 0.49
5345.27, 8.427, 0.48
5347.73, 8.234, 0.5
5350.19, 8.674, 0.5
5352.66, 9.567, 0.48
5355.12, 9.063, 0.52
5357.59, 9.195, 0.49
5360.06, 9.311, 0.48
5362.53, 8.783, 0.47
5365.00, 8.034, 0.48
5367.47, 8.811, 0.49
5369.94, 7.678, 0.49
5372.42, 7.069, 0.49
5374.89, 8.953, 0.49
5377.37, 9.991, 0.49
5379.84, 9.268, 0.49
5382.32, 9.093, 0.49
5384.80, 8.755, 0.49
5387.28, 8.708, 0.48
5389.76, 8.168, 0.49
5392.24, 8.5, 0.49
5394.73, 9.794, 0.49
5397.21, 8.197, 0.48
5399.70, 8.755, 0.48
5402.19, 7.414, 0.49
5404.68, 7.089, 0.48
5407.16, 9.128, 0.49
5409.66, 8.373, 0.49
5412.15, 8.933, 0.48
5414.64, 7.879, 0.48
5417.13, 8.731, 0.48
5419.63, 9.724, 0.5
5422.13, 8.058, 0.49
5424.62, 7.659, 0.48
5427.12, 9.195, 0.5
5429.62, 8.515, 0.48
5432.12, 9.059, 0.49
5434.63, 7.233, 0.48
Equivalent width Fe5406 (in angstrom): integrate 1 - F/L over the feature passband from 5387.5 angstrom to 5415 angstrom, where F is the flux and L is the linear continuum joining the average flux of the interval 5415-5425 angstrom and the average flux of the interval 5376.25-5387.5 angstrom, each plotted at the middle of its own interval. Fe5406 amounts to 1.4 angstrom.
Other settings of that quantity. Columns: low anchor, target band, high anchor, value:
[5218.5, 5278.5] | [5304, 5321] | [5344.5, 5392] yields -0.82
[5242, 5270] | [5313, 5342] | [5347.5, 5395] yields 0.07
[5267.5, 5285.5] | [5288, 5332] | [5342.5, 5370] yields -1.68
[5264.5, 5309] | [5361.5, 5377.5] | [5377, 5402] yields 0.72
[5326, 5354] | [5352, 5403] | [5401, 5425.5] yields -1.75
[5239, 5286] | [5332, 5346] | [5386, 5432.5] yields -0.32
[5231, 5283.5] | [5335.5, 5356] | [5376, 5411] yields -0.11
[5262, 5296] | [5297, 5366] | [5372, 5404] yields -1.59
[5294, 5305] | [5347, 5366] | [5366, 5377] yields -1.26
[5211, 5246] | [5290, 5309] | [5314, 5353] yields -0.27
